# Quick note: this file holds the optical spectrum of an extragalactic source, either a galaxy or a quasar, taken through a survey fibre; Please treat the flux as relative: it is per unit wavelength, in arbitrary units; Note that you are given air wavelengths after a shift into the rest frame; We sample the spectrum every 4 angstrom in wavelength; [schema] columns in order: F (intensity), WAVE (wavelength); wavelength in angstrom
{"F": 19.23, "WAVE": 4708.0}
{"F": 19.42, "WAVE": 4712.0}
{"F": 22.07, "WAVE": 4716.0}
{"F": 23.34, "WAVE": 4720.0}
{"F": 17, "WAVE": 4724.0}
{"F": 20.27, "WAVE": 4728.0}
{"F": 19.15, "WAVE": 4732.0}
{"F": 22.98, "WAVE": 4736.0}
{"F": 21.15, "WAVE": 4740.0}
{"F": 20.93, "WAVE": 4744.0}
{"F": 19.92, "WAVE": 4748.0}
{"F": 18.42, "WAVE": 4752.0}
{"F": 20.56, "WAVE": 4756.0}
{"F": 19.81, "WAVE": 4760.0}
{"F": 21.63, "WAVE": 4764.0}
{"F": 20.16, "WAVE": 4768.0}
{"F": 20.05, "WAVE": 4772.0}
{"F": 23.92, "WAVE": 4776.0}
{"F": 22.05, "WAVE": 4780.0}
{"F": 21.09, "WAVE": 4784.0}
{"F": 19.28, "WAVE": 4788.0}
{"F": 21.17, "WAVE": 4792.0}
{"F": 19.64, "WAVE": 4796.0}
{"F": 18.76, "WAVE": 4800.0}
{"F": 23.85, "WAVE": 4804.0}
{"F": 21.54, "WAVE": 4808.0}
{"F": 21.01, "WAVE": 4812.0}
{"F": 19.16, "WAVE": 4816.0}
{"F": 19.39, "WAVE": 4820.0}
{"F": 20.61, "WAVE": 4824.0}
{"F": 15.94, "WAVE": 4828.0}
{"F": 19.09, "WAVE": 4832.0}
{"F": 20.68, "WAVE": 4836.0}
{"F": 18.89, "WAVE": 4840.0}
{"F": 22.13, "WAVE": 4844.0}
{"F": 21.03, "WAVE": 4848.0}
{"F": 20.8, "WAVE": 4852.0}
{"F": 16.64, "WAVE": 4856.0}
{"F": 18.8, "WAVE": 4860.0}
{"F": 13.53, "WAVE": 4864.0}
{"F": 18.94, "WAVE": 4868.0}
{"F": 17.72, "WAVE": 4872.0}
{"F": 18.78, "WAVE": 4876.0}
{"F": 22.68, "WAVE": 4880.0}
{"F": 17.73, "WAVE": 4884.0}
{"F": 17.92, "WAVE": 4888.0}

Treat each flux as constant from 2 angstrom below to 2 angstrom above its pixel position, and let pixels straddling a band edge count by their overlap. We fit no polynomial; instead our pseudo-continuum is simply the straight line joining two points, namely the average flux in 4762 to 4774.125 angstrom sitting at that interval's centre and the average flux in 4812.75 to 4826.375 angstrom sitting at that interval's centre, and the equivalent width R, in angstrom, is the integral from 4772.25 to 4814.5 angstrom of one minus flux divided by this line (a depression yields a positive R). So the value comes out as -2.0 angstrom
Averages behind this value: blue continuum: 20.6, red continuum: 19.7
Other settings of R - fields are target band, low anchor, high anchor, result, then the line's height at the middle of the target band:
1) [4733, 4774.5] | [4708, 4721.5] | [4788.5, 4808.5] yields 0.9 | 21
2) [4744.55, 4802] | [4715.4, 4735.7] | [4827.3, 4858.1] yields -1.1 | 20.1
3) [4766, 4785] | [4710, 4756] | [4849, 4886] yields -1.6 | 19.8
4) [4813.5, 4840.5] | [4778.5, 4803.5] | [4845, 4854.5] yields 2.0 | 20.7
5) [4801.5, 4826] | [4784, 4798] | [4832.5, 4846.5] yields -0.7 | 20.3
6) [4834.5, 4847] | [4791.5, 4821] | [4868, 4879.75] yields -0.5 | 19.8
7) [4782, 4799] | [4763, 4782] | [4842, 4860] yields 0.8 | 21.2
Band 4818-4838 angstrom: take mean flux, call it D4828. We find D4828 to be 19.1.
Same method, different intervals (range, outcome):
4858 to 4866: 16.2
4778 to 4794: 20.9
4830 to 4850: 20.4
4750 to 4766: 20.1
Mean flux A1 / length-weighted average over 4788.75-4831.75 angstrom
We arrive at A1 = 20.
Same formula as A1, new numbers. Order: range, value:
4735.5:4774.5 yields 20.5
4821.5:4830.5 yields 18.4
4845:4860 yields 19.6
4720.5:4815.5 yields 20.6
